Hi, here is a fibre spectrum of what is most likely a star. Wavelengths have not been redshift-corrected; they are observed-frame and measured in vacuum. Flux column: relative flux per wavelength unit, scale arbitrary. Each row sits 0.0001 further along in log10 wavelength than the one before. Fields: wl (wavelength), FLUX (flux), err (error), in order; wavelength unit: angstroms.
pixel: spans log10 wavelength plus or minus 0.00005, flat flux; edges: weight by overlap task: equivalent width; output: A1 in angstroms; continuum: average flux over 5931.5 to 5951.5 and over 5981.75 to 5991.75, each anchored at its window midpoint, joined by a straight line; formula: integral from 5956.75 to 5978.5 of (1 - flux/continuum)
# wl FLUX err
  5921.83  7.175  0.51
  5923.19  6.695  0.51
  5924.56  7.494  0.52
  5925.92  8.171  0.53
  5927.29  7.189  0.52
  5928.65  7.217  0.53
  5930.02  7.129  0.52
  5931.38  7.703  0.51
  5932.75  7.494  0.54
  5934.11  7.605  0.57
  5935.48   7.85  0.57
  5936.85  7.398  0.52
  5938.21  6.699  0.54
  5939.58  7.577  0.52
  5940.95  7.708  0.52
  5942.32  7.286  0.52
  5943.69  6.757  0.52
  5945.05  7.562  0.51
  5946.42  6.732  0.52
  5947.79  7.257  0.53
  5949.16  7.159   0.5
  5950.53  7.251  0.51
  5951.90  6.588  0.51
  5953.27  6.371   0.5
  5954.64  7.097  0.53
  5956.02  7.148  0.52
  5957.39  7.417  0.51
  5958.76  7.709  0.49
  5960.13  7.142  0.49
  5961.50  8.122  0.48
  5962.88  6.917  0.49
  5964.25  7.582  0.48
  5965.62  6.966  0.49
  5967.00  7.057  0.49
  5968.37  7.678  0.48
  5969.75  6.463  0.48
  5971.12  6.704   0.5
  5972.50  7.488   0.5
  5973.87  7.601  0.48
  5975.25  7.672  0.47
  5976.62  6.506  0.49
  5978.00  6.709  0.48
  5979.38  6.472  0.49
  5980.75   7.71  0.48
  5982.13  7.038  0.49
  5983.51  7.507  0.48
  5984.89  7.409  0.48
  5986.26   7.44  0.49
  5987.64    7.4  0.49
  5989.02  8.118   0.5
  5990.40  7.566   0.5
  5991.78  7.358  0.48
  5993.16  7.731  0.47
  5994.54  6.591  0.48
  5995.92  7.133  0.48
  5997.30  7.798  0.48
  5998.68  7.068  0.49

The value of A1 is 0.5 angstroms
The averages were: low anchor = 7.31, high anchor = 7.5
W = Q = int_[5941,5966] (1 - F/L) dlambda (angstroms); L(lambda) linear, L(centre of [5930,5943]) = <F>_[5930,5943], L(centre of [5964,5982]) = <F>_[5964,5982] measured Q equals 0.4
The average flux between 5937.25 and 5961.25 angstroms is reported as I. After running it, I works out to 7.17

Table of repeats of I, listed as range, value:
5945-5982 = 7.14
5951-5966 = 7.19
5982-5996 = 7.42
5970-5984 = 7.12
